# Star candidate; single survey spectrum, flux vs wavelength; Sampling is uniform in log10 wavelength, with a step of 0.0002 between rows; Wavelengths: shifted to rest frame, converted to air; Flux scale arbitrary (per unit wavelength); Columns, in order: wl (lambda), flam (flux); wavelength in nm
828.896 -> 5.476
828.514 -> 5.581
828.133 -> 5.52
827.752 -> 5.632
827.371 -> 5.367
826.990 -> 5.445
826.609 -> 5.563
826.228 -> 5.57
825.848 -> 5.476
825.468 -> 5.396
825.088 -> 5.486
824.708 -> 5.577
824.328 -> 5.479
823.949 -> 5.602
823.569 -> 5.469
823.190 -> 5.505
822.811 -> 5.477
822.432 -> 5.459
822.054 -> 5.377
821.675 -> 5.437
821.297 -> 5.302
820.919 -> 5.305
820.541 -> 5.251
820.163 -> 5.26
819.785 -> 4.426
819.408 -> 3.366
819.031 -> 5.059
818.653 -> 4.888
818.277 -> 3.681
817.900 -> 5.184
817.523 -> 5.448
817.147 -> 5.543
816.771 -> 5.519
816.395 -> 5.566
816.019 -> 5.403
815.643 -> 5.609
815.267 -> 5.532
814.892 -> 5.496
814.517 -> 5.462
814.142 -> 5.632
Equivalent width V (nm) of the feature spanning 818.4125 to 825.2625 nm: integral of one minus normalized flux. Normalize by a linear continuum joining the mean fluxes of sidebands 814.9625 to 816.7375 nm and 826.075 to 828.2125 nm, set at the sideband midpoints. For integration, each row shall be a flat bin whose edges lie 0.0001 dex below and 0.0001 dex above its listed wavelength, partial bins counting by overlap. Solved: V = 0.401 nm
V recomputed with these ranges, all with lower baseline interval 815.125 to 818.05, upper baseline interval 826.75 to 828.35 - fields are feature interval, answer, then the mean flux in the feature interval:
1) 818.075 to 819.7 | 0.360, 4.27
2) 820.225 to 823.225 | 0.059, 5.38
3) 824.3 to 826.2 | 0.001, 5.49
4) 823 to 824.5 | -0.007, 5.51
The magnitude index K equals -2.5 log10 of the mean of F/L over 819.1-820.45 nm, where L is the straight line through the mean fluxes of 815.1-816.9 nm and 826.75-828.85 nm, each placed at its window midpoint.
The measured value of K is 0.23 mag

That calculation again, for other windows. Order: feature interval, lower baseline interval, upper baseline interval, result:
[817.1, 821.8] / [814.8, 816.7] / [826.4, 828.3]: 0.126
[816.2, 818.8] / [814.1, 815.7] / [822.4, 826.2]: 0.082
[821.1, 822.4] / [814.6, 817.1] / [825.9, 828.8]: 0.027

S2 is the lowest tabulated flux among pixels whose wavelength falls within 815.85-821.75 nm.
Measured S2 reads 3.366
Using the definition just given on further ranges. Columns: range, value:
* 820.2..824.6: 5.251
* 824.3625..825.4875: 5.396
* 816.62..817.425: 5.519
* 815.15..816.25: 5.403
